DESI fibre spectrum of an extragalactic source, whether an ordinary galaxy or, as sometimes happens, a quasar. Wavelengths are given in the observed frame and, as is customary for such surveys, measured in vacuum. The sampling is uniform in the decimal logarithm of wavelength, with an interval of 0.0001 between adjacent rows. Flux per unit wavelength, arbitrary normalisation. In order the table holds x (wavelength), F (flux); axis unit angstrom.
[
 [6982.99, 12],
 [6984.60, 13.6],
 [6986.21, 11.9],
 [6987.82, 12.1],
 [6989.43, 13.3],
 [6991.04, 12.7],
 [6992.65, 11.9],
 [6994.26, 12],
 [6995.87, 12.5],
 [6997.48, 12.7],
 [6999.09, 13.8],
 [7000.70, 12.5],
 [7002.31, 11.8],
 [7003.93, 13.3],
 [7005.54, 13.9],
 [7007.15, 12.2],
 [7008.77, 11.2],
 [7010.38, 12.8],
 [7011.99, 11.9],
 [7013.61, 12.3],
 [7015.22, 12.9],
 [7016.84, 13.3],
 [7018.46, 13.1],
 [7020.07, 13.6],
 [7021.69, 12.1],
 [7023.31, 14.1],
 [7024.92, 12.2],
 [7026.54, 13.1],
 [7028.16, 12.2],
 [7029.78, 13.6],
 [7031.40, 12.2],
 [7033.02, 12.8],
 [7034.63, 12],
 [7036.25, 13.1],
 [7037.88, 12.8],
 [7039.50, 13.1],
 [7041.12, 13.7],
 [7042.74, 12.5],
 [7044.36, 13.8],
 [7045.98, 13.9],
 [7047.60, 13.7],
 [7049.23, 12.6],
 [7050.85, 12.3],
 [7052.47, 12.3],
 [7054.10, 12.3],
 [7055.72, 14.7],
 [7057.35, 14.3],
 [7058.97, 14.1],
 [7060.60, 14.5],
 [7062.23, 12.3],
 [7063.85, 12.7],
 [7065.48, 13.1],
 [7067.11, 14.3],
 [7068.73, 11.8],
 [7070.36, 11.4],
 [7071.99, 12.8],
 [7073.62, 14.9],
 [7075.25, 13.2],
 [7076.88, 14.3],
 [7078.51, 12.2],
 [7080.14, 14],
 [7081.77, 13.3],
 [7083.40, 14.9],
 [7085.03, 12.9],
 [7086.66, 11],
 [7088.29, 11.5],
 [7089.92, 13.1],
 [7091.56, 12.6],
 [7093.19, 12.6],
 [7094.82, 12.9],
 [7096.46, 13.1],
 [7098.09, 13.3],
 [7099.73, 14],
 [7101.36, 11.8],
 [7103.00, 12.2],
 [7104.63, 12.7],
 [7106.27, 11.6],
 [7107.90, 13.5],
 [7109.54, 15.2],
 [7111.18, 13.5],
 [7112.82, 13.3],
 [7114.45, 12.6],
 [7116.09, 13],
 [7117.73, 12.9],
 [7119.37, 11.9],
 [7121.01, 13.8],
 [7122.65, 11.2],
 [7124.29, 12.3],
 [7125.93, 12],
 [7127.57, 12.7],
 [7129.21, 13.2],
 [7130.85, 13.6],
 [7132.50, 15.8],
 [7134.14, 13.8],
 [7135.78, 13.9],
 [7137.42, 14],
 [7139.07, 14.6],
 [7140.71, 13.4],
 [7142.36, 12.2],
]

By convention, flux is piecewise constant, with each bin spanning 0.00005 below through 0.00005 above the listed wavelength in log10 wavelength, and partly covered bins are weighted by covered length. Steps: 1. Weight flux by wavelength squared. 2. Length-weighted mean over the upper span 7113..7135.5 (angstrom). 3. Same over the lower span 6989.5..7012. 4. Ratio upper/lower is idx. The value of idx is 1.07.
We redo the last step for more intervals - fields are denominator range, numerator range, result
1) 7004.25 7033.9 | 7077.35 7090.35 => 1.03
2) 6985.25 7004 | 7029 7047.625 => 1.06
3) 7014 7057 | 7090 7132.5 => 1.01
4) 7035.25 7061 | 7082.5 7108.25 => 0.97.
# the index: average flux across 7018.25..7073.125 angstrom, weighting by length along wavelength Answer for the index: 13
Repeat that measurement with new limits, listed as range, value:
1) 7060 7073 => 12.9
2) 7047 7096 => 13.1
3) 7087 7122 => 12.9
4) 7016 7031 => 13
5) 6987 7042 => 12.7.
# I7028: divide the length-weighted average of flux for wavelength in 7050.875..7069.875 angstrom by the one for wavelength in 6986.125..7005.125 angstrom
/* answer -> 1.1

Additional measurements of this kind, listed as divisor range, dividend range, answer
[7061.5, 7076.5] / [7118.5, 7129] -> 0.95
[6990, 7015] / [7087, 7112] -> 1.03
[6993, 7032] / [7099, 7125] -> 1.01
